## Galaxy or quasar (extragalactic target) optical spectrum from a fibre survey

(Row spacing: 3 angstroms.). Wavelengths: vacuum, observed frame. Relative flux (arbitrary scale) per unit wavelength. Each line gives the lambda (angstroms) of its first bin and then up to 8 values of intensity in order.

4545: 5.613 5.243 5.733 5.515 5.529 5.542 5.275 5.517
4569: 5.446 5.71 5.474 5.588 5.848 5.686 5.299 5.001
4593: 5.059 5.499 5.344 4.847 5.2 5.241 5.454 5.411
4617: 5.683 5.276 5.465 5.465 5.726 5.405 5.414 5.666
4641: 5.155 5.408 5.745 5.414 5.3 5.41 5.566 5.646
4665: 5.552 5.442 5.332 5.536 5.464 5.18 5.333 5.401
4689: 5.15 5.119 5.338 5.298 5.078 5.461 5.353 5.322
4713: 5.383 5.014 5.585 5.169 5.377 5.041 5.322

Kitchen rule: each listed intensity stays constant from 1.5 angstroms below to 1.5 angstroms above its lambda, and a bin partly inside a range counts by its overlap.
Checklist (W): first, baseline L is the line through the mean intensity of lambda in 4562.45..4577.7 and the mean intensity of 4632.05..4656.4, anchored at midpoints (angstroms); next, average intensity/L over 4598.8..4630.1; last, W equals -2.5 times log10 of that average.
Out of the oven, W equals 0.02 mag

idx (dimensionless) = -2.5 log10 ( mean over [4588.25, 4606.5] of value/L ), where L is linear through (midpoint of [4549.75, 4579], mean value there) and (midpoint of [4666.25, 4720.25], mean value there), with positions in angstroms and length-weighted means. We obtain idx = 0.06 mag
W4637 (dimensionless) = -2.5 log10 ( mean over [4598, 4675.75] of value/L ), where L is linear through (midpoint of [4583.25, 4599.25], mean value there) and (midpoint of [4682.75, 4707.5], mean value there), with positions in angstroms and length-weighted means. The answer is -0.03 mag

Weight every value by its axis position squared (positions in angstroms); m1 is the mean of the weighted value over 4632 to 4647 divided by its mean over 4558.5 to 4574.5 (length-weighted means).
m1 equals 1.02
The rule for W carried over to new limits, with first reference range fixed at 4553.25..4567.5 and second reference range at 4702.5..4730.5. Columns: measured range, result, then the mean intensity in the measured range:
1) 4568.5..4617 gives 0.01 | 5.39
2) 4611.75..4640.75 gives -0.02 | 5.49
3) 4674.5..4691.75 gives 0.01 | 5.31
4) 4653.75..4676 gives -0.03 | 5.49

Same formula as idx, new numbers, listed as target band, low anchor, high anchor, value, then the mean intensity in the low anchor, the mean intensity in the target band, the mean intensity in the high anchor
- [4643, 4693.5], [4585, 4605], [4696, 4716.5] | -0.03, 5.19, 5.41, 5.29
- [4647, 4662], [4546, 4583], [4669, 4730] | -0.02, 5.54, 5.48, 5.3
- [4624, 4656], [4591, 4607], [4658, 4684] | -0.03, 5.19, 5.47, 5.45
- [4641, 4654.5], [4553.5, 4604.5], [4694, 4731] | -0.02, 5.42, 5.43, 5.29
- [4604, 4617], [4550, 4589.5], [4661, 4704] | 0.02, 5.53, 5.37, 5.35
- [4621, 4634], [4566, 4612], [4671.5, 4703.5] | -0.03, 5.38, 5.5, 5.3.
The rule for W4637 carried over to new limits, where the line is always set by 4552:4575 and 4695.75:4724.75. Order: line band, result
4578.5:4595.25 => 0.02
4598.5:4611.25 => 0.05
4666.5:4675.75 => -0.02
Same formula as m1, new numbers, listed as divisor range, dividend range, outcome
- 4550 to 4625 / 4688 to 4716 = 1.02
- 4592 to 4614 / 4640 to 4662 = 1.06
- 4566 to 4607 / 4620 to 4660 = 1.04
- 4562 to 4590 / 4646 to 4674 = 1.03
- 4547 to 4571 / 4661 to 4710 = 1.03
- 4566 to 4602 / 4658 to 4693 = 1.03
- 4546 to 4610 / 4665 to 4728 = 1.03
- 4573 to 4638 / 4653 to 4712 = 1.03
